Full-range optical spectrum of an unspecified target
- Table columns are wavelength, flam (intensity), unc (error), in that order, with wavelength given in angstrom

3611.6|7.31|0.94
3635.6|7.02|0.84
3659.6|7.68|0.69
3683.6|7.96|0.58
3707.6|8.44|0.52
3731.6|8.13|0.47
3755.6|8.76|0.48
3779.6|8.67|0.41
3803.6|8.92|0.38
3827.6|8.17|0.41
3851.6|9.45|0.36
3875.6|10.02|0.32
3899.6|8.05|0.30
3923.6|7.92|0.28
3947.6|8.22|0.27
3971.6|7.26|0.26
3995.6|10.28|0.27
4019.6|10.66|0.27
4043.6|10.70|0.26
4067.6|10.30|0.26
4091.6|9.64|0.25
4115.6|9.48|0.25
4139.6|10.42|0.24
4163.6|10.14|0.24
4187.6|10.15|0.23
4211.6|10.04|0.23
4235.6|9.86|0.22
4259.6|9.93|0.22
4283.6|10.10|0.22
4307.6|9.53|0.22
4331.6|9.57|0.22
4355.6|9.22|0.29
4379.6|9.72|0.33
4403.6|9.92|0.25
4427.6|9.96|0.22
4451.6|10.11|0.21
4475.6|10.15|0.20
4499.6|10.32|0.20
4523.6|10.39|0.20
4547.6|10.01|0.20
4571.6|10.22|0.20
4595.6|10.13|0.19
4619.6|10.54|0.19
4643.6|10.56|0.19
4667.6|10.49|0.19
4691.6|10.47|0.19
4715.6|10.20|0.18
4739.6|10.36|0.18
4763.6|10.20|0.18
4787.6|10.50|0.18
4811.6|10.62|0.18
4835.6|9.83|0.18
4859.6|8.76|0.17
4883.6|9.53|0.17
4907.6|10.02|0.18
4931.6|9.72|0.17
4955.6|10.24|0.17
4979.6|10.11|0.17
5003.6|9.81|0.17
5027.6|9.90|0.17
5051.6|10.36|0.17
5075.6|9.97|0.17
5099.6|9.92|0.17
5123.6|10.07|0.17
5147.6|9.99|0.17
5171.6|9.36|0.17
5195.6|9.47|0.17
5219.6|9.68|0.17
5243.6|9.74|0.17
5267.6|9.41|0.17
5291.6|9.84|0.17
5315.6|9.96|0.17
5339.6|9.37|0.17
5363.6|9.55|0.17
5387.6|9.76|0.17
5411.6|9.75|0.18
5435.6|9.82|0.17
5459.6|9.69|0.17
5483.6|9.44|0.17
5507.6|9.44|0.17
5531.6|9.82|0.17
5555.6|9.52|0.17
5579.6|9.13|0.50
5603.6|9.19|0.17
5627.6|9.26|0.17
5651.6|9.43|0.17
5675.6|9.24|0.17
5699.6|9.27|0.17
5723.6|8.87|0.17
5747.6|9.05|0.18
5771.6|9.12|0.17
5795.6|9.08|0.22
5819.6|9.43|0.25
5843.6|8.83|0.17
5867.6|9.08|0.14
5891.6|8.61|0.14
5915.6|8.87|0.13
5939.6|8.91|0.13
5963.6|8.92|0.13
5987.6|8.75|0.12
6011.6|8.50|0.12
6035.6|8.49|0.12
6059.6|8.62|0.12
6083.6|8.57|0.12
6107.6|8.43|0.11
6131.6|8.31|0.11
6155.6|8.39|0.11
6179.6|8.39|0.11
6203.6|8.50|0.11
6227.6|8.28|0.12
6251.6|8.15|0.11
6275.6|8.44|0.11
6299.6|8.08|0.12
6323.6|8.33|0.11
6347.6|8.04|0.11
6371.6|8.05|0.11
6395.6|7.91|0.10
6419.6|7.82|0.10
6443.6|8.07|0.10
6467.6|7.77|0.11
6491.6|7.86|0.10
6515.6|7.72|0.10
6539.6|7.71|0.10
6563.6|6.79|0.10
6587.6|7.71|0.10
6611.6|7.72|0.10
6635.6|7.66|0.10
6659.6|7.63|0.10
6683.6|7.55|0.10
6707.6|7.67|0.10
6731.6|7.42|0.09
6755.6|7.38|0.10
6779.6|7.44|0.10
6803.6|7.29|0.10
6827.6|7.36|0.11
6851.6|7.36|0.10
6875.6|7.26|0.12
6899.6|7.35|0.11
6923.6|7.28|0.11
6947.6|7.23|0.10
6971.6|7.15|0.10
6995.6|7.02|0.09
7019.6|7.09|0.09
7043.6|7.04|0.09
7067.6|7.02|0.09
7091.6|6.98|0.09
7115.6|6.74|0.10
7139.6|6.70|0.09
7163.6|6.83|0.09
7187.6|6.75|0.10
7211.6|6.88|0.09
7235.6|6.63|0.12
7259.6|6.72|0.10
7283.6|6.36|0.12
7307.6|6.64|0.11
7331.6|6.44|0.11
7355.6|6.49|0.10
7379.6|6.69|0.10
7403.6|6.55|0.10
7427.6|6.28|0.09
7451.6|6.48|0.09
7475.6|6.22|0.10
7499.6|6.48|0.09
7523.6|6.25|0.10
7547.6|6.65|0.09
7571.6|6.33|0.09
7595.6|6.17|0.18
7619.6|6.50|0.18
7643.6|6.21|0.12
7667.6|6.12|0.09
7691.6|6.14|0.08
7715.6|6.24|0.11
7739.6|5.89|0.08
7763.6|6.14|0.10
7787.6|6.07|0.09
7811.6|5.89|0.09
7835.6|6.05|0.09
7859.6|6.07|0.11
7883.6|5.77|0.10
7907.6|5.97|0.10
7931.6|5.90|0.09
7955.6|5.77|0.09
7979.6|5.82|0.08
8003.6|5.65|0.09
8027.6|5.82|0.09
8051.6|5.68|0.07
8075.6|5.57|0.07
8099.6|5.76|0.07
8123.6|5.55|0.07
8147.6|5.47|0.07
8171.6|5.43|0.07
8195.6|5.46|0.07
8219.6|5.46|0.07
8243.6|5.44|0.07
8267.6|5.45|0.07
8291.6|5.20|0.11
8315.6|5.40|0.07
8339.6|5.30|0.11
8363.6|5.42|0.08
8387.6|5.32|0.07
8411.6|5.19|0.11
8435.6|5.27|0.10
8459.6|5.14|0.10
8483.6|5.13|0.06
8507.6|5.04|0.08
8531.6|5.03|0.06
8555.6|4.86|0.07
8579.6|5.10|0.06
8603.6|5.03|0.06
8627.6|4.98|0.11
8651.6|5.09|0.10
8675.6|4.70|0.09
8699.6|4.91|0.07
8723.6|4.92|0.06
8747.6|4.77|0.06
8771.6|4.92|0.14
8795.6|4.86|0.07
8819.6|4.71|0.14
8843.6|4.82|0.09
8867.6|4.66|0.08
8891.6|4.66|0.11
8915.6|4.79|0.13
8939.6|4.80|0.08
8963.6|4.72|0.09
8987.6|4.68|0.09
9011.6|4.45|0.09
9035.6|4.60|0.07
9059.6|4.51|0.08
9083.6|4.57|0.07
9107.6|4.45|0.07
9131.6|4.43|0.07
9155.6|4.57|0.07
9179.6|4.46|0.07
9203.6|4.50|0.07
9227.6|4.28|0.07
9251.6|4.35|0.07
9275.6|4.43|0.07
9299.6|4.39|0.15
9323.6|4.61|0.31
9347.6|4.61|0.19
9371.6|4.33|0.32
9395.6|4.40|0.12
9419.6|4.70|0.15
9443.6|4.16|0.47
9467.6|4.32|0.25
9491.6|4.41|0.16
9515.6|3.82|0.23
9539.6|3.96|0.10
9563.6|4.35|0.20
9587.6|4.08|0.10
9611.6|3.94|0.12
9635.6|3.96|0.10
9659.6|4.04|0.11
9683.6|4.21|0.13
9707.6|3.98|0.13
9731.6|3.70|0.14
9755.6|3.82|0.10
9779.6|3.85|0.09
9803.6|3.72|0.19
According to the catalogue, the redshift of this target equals 0.00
